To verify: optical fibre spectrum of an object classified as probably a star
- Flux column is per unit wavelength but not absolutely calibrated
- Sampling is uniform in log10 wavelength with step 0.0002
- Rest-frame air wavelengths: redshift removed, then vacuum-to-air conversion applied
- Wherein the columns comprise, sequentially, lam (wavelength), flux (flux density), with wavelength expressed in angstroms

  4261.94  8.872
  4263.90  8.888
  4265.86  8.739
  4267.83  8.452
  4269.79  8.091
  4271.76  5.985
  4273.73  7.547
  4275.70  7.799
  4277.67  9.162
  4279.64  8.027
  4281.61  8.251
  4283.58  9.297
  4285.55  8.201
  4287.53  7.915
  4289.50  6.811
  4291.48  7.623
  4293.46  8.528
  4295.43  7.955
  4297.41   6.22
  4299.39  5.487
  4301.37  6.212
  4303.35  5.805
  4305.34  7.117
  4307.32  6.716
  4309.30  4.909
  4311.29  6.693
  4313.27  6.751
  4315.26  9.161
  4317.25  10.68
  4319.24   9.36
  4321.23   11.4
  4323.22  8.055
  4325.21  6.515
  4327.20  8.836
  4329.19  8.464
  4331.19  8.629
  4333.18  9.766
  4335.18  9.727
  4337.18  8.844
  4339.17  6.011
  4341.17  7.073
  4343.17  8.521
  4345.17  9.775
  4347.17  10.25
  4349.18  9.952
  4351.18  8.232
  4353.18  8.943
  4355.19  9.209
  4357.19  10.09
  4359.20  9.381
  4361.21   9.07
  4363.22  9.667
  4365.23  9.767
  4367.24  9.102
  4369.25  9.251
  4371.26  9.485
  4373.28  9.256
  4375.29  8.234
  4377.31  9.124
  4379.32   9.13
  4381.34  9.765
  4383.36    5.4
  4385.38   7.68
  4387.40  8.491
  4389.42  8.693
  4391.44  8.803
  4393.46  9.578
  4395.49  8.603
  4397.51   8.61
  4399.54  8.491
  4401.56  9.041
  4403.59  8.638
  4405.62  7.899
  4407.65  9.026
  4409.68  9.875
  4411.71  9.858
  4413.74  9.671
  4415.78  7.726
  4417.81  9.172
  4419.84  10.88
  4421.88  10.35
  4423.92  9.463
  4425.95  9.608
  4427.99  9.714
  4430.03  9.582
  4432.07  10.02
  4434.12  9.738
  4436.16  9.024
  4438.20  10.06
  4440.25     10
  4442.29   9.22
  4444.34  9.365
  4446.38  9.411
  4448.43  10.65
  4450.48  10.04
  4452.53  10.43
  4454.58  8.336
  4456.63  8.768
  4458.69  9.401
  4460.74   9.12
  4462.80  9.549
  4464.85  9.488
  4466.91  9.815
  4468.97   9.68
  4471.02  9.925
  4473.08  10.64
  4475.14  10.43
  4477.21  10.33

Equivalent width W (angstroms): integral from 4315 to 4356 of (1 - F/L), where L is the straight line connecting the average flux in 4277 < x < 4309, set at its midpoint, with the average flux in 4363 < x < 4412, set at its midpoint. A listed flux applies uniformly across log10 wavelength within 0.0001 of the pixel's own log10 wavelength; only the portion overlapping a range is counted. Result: -4.5 angstroms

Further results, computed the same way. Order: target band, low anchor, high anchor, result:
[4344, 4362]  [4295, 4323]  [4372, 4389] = -3.09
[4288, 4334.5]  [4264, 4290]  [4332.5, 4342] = 2.48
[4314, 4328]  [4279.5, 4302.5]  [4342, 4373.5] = -1.29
